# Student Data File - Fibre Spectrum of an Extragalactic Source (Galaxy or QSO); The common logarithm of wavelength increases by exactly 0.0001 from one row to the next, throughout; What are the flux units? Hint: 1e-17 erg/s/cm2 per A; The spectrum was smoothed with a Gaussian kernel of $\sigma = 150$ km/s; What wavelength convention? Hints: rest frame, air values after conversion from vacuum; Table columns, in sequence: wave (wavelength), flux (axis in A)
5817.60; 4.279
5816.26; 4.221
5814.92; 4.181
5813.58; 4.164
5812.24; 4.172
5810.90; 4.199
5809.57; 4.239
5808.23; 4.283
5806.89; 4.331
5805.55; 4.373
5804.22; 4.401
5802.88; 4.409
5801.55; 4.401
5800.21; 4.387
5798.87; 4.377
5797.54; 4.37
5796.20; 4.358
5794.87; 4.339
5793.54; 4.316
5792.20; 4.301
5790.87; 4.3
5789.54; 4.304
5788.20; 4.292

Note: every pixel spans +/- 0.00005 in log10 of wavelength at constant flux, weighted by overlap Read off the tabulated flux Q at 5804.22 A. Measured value 4.401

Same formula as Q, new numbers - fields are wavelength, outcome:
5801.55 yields 4.401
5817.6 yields 4.279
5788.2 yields 4.292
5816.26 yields 4.221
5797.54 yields 4.37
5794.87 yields 4.339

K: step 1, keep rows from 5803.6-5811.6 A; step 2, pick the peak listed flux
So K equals 4.401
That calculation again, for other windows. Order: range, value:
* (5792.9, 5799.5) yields 4.377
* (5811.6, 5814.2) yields 4.172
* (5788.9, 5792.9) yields 4.304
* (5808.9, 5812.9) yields 4.239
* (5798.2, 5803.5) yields 4.409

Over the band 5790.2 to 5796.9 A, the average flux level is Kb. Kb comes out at 4.33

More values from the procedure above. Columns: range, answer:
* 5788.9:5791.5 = 4.31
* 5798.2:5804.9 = 4.4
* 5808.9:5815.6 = 4.19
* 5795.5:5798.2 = 4.36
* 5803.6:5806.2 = 4.4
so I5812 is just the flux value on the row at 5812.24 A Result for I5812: 4.172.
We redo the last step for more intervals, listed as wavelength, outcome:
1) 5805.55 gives 4.373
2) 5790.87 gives 4.3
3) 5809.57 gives 4.239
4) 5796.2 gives 4.358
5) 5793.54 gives 4.316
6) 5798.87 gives 4.377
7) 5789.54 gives 4.304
